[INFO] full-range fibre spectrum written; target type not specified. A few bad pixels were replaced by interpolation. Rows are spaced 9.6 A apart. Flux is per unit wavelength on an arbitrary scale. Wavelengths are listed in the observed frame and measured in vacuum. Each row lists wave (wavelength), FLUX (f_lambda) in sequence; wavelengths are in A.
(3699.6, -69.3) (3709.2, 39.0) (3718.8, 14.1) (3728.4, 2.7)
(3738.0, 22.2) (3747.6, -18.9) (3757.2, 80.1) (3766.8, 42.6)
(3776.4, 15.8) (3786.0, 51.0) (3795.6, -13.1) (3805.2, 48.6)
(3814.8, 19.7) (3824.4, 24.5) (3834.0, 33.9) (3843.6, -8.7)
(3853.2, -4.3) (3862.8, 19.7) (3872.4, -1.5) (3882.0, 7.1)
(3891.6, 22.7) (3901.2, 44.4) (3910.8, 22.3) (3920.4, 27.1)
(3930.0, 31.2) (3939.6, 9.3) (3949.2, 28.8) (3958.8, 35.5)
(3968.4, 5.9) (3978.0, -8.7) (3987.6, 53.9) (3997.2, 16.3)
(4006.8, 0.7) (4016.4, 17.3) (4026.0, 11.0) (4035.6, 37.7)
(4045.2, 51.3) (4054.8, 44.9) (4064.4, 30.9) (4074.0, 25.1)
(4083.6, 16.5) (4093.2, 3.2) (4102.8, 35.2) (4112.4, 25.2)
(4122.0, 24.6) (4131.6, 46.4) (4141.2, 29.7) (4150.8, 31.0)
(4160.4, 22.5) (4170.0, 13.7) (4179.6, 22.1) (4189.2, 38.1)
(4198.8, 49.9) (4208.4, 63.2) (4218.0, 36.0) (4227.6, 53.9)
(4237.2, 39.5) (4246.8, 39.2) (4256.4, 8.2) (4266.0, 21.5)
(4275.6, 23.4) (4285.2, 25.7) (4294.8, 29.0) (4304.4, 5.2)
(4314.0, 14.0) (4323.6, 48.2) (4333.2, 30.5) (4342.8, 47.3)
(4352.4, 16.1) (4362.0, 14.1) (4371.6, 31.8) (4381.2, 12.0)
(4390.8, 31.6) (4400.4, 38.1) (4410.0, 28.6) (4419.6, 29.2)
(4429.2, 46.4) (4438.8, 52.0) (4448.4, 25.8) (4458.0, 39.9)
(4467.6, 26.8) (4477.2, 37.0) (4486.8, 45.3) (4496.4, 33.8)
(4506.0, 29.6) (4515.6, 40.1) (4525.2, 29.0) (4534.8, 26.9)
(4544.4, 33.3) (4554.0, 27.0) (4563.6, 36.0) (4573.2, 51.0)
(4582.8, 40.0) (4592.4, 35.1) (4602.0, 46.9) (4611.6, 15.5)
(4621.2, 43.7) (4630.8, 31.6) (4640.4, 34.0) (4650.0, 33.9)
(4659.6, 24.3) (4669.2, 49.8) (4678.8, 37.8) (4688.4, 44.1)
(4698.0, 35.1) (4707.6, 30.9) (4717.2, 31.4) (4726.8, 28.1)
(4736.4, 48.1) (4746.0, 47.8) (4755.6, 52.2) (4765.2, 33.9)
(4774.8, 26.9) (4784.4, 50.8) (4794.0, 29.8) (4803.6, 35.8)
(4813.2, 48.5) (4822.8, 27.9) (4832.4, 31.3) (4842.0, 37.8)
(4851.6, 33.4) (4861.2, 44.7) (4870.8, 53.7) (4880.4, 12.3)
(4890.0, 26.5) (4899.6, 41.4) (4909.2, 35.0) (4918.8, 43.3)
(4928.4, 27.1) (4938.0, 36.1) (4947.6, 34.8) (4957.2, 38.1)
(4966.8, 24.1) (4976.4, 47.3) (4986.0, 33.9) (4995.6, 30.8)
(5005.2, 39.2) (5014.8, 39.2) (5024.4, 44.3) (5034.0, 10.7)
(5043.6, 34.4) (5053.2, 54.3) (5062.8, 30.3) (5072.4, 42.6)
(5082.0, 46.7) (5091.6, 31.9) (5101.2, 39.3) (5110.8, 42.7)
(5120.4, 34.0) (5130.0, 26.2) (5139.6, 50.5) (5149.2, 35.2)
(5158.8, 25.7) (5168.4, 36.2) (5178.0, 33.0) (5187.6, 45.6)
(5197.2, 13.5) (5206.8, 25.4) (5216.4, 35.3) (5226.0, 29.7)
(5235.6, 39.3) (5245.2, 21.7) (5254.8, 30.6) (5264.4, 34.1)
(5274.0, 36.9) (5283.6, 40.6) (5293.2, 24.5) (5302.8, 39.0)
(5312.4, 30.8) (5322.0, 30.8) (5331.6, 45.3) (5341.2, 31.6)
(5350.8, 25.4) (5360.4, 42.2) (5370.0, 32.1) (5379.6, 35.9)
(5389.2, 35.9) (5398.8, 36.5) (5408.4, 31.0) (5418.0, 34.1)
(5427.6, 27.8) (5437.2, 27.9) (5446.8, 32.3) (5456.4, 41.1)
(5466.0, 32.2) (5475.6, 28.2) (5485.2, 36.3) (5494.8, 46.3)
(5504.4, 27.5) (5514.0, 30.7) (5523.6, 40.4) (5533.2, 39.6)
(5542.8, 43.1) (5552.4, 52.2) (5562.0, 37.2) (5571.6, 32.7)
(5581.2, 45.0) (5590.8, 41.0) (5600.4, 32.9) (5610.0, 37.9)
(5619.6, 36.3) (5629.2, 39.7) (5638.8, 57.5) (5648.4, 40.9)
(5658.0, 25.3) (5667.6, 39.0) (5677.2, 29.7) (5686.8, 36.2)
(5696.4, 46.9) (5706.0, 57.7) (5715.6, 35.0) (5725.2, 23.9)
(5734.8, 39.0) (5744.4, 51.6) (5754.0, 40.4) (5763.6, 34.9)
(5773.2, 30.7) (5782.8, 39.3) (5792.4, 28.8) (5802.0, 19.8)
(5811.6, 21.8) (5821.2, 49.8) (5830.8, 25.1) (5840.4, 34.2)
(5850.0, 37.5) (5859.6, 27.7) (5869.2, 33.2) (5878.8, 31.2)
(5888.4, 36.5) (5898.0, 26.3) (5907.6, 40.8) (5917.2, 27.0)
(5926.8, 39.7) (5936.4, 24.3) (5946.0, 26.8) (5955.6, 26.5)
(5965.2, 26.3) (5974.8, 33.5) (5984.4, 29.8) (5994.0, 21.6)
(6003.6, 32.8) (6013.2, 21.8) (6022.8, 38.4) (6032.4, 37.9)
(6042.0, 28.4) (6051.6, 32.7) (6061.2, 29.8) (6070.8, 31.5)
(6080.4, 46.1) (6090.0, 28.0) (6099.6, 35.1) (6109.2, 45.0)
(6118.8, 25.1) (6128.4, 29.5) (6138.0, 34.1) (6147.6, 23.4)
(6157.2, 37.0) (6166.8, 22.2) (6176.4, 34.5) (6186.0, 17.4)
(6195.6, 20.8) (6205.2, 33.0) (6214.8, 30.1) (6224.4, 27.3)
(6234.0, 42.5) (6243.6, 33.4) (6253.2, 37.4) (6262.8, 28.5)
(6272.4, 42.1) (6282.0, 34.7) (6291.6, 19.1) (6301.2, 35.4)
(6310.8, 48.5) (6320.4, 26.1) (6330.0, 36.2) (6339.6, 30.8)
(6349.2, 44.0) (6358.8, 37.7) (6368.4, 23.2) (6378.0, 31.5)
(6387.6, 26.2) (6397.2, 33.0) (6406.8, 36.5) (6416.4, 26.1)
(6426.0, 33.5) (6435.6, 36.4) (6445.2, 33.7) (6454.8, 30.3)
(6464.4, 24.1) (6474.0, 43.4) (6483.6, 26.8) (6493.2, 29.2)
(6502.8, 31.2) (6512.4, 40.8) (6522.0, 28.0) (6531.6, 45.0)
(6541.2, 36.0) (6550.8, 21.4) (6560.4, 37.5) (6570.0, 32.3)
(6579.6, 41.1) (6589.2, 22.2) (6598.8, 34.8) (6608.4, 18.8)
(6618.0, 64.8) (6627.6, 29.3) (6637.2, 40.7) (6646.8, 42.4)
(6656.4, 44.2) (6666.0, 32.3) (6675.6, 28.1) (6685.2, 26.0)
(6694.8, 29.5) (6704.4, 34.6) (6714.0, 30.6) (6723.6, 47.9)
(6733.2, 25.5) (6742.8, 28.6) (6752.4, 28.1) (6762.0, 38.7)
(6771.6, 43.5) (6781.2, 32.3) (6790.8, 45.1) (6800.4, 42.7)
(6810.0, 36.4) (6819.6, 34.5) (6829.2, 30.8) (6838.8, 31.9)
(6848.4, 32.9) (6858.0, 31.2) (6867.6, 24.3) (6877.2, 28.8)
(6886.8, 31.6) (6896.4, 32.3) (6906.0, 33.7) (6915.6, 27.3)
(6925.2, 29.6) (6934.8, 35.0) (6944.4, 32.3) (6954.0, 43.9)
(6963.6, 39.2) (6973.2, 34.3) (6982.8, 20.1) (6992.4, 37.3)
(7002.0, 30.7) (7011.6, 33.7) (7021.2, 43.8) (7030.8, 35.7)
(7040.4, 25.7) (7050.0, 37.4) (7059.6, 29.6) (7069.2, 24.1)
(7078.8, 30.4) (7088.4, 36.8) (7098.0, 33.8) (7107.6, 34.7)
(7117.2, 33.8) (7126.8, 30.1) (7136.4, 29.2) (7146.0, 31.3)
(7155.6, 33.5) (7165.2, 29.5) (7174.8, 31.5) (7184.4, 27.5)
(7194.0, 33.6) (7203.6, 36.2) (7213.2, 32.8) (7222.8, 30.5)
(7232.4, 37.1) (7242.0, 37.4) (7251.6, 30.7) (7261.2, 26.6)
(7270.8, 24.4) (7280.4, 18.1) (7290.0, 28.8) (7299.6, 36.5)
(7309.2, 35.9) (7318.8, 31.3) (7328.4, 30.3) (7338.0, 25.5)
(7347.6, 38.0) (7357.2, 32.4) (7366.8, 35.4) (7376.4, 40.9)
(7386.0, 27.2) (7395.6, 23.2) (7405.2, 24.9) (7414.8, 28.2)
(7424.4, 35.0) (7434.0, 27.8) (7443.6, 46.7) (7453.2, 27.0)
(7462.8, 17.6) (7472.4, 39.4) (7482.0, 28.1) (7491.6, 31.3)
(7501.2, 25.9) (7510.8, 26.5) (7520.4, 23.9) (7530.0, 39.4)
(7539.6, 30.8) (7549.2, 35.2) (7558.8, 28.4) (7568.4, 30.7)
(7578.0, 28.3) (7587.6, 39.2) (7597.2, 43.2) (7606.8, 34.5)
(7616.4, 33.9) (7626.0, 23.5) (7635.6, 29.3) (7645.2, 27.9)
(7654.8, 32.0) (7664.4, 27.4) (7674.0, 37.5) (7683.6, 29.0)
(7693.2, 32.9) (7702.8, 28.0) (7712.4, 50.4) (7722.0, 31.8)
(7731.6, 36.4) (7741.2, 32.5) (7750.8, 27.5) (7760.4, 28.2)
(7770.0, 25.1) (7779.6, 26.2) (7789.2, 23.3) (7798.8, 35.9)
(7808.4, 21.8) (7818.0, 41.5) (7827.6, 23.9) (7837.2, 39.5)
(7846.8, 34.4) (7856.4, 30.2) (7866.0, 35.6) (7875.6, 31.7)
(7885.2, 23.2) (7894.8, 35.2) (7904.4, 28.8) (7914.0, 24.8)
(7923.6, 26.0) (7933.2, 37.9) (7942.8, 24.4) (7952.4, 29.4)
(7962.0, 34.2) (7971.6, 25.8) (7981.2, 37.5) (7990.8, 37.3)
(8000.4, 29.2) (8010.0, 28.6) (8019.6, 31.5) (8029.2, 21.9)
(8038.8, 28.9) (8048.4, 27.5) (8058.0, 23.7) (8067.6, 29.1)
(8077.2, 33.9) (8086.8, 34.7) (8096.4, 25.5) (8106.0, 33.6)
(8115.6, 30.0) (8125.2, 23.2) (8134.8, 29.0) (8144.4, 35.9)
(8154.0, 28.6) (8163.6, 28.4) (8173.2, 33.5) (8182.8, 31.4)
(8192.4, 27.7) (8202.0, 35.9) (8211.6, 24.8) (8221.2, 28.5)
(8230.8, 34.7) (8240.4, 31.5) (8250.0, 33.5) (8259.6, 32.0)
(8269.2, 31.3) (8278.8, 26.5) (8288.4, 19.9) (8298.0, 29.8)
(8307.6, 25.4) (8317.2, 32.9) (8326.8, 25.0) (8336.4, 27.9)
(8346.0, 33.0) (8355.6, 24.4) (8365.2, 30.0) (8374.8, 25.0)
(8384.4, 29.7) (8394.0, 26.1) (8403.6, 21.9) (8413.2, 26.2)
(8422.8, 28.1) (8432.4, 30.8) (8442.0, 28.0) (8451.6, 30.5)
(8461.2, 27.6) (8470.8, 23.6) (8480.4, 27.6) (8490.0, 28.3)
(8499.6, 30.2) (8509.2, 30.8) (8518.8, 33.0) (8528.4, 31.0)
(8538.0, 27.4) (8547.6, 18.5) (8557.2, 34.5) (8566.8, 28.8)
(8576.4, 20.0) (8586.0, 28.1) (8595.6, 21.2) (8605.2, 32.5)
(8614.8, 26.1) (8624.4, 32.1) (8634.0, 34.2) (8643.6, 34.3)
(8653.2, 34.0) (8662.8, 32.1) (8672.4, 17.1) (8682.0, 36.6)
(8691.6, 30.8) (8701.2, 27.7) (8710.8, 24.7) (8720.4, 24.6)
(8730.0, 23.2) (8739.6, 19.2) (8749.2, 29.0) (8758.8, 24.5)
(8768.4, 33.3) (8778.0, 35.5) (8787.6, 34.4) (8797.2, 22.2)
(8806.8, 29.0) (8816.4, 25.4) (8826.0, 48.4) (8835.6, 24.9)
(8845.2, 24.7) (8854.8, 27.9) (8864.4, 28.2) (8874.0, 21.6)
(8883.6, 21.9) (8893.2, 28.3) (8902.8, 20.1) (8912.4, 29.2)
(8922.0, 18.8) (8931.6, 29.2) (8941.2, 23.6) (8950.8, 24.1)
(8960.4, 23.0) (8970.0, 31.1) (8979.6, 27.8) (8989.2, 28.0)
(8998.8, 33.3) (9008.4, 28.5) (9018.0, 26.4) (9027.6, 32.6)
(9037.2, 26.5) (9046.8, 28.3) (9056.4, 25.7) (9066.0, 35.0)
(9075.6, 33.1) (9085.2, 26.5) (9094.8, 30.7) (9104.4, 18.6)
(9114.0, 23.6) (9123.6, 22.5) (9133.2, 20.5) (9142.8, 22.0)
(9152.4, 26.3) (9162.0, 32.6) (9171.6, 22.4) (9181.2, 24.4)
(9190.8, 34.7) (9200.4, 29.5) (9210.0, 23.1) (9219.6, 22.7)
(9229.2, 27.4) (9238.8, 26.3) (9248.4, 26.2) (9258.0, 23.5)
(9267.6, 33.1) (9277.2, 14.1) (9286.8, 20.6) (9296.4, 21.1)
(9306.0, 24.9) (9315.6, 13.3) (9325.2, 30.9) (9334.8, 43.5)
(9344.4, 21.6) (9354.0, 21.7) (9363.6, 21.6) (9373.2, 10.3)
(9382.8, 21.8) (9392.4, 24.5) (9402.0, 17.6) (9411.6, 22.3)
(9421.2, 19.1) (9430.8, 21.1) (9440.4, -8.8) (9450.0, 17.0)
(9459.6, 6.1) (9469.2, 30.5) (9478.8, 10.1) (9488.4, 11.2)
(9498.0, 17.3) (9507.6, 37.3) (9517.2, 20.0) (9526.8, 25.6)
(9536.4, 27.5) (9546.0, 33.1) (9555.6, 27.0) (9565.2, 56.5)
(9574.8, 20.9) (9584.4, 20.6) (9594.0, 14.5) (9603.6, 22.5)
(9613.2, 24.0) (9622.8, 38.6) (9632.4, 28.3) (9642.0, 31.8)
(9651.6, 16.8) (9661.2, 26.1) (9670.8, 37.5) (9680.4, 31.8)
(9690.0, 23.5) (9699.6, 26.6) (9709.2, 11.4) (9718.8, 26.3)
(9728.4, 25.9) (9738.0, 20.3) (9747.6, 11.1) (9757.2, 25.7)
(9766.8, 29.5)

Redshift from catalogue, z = 0.01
